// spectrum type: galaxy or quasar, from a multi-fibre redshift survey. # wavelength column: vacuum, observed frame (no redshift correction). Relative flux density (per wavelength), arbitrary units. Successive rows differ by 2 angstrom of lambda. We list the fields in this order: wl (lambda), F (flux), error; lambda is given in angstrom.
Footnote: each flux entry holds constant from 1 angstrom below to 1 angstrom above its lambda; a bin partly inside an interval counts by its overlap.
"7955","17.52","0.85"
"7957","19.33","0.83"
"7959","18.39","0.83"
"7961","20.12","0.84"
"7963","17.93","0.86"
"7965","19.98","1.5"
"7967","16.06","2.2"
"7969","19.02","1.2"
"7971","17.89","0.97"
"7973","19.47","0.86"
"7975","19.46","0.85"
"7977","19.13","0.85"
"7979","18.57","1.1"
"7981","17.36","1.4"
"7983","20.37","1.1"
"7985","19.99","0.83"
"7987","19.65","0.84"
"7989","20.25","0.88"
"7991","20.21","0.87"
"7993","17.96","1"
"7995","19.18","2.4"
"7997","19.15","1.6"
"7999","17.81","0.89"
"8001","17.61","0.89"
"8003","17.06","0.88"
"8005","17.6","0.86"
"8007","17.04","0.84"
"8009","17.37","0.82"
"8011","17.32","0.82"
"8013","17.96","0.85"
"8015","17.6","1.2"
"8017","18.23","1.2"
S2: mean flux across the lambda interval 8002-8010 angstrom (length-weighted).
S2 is 17.3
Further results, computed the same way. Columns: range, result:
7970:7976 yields 18.9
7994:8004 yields 18.2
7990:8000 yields 18.9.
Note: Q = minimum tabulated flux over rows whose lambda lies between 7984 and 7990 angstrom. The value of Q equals 19.65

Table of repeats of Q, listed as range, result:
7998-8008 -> 17.04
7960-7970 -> 16.06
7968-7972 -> 17.89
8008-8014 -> 17.32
